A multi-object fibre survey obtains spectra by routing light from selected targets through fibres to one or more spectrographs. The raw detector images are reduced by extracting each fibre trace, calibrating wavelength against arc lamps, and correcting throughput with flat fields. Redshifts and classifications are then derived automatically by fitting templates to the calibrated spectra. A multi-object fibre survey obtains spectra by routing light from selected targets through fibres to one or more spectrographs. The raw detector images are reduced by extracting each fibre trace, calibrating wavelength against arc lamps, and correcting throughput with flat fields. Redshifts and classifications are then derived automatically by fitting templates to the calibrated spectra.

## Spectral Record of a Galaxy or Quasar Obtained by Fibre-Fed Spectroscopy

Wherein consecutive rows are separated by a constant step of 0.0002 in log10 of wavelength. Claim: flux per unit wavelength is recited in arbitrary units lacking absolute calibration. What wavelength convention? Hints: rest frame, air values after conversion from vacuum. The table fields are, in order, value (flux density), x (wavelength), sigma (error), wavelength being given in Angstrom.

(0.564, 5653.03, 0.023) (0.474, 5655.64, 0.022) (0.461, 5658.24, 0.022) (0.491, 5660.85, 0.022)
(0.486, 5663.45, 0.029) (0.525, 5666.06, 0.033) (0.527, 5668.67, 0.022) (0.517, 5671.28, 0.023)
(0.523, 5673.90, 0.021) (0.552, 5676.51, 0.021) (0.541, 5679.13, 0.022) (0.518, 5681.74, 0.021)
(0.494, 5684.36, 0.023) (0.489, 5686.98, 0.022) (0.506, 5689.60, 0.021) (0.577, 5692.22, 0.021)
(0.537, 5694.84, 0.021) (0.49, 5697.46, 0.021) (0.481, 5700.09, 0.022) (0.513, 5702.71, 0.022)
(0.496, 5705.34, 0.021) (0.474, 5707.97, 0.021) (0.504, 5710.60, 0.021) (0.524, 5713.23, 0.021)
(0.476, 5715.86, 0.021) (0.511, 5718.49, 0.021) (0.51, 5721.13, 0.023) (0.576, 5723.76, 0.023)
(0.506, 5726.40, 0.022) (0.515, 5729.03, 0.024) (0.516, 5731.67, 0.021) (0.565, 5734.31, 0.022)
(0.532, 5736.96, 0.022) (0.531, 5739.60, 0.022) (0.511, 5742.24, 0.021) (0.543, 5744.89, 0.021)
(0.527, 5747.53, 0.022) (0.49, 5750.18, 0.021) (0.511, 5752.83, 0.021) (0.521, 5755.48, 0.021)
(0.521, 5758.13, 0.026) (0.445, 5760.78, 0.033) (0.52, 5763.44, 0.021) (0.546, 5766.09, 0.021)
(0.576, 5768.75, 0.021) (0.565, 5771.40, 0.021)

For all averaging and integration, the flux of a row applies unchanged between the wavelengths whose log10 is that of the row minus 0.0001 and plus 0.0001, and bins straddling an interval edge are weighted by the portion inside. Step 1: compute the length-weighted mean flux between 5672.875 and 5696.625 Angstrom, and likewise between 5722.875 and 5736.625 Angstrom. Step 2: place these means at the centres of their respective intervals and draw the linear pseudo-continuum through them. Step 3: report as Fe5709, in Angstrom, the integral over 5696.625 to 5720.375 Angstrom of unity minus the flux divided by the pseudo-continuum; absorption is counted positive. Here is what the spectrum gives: 1.5 Angstrom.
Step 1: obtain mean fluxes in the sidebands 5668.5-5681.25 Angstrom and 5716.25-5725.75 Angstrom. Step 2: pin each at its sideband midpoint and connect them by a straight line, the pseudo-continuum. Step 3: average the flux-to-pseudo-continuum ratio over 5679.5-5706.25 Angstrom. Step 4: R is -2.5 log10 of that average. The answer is 0.04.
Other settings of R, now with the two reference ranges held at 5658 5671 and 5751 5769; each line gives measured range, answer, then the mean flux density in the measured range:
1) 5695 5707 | 0.020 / 0.498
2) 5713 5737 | -0.024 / 0.523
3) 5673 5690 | -0.028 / 0.518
